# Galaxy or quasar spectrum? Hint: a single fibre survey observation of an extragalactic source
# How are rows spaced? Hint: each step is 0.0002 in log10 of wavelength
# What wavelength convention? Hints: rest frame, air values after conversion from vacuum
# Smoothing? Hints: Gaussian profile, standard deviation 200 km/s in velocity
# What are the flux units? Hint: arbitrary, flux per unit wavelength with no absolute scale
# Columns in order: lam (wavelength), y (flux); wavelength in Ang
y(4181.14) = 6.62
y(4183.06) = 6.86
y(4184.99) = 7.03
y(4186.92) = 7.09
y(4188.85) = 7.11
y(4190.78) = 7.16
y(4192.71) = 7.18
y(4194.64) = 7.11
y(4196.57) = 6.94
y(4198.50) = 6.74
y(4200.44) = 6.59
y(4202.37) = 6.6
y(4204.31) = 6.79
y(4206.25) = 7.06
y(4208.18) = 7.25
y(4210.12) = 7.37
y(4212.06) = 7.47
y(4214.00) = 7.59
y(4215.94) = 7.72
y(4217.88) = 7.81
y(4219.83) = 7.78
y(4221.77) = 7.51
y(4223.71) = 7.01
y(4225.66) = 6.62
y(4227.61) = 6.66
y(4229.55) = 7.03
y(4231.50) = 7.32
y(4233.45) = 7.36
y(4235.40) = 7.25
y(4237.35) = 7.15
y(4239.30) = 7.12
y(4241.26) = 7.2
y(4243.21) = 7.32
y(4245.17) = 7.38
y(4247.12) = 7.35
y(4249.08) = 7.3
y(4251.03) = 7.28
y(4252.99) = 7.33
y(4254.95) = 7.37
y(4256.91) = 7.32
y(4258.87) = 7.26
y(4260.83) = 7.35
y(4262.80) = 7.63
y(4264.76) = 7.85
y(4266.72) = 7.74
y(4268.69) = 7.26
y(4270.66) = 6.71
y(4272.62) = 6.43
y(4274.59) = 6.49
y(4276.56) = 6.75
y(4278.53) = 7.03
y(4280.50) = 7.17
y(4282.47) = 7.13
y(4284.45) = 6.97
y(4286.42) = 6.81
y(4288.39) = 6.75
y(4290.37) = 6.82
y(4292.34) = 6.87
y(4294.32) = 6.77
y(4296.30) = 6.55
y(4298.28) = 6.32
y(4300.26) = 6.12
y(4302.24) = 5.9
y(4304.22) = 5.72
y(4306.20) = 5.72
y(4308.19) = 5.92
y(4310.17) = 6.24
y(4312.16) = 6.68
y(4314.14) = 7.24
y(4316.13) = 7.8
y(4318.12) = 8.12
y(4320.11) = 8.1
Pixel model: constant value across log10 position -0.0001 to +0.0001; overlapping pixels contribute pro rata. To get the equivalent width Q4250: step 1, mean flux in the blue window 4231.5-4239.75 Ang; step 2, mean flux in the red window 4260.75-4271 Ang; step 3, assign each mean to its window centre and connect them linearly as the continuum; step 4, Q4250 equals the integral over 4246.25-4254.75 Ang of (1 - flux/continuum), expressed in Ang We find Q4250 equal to 0.0 Ang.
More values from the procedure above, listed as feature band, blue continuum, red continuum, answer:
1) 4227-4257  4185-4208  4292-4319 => -2.0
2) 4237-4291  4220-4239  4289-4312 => -3.5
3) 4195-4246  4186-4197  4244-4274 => 0.1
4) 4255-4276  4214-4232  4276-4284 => -0.3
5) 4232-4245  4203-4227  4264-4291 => -0.1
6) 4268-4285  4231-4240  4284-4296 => 0.1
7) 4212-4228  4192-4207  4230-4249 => -0.7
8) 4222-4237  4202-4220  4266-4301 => 0.3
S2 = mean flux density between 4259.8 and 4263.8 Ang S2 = 7.49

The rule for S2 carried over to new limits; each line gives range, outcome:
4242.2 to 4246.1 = 7.34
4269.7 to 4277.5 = 6.6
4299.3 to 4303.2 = 6.01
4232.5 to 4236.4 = 7.31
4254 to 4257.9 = 7.35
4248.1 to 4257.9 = 7.32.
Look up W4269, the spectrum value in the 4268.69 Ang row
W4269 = 7.26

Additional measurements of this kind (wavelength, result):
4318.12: 8.12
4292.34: 6.87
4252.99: 7.33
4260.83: 7.35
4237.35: 7.15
